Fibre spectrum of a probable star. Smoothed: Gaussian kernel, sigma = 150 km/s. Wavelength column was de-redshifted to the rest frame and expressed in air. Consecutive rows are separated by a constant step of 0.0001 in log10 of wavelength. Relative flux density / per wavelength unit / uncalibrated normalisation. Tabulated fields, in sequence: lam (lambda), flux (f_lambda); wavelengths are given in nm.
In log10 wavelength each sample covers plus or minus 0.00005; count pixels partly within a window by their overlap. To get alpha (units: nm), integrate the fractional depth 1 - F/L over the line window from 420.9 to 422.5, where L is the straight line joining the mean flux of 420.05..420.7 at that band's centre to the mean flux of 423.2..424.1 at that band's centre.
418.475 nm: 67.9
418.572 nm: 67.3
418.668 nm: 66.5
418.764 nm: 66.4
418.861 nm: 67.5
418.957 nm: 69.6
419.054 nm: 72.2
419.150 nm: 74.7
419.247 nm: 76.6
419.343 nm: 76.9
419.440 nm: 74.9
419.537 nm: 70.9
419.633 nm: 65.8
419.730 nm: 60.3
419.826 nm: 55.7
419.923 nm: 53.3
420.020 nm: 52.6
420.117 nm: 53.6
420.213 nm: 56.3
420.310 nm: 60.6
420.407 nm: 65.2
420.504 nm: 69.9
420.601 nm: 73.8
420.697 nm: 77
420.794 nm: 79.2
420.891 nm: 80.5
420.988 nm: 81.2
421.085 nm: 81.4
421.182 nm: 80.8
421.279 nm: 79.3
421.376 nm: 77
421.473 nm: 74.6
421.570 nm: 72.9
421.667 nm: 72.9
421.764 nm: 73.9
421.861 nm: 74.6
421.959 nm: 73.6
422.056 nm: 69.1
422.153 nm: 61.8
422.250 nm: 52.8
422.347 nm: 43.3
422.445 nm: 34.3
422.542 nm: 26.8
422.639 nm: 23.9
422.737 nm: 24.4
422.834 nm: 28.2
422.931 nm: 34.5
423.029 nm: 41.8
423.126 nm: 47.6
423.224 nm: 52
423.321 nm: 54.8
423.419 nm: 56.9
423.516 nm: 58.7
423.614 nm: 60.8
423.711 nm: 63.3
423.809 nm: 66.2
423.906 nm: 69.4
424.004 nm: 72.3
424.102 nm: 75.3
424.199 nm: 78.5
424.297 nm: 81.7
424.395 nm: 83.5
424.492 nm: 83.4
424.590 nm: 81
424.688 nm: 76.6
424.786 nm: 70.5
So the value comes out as -0.140 nm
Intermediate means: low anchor 64.1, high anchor 62.6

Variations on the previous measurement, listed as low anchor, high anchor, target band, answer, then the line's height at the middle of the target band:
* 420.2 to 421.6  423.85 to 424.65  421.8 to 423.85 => 0.708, 76.5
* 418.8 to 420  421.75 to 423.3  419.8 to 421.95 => -0.492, 58.1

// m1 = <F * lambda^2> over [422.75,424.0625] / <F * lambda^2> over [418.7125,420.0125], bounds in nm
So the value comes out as 0.8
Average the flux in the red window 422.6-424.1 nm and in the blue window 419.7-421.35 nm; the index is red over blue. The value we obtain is 0.75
